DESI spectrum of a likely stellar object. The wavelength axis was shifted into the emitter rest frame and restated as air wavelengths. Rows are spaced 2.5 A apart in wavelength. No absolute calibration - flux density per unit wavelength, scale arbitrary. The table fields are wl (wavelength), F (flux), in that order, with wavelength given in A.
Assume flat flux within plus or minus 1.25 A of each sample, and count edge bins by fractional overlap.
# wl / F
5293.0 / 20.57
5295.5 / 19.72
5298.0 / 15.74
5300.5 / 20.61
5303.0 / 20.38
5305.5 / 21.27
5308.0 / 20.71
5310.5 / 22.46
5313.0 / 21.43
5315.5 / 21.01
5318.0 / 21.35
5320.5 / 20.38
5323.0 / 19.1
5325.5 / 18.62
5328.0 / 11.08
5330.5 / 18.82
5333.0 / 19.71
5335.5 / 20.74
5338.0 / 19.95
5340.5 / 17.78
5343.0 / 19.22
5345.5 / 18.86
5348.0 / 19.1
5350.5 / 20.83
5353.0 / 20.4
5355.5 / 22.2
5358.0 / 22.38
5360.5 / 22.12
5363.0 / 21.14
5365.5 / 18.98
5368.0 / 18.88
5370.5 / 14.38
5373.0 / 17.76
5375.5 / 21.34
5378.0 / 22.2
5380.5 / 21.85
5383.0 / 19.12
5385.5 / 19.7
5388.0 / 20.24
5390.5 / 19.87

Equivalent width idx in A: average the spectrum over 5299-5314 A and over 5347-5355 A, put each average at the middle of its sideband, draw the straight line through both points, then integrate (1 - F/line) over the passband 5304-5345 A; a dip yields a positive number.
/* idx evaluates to 2.3 A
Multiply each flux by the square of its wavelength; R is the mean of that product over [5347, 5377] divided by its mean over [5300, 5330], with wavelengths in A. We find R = 1.03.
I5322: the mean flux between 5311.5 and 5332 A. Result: 19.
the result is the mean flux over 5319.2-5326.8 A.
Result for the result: 19.3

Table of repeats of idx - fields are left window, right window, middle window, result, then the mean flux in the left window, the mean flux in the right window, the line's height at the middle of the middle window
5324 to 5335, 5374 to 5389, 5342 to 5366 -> -2.09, 17.4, 20.7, 18.9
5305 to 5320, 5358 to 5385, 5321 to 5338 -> 2.15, 21.3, 19.9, 20.9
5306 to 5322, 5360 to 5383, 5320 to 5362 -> 2.05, 21.2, 19.7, 20.5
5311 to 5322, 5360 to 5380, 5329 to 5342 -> 0.84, 21.1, 19.6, 20.6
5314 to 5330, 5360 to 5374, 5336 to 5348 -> -0.26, 18.6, 18.7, 18.7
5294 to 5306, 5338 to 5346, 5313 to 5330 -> 0.29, 19.5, 18.8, 19.1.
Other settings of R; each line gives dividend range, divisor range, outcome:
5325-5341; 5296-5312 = 0.91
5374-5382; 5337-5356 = 1.11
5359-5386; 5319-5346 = 1.08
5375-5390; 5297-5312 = 1.05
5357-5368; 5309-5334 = 1.09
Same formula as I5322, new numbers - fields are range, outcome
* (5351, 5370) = 20.6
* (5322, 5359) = 19.2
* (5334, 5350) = 19.4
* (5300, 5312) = 21.1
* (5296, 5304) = 18.9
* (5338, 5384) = 19.9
